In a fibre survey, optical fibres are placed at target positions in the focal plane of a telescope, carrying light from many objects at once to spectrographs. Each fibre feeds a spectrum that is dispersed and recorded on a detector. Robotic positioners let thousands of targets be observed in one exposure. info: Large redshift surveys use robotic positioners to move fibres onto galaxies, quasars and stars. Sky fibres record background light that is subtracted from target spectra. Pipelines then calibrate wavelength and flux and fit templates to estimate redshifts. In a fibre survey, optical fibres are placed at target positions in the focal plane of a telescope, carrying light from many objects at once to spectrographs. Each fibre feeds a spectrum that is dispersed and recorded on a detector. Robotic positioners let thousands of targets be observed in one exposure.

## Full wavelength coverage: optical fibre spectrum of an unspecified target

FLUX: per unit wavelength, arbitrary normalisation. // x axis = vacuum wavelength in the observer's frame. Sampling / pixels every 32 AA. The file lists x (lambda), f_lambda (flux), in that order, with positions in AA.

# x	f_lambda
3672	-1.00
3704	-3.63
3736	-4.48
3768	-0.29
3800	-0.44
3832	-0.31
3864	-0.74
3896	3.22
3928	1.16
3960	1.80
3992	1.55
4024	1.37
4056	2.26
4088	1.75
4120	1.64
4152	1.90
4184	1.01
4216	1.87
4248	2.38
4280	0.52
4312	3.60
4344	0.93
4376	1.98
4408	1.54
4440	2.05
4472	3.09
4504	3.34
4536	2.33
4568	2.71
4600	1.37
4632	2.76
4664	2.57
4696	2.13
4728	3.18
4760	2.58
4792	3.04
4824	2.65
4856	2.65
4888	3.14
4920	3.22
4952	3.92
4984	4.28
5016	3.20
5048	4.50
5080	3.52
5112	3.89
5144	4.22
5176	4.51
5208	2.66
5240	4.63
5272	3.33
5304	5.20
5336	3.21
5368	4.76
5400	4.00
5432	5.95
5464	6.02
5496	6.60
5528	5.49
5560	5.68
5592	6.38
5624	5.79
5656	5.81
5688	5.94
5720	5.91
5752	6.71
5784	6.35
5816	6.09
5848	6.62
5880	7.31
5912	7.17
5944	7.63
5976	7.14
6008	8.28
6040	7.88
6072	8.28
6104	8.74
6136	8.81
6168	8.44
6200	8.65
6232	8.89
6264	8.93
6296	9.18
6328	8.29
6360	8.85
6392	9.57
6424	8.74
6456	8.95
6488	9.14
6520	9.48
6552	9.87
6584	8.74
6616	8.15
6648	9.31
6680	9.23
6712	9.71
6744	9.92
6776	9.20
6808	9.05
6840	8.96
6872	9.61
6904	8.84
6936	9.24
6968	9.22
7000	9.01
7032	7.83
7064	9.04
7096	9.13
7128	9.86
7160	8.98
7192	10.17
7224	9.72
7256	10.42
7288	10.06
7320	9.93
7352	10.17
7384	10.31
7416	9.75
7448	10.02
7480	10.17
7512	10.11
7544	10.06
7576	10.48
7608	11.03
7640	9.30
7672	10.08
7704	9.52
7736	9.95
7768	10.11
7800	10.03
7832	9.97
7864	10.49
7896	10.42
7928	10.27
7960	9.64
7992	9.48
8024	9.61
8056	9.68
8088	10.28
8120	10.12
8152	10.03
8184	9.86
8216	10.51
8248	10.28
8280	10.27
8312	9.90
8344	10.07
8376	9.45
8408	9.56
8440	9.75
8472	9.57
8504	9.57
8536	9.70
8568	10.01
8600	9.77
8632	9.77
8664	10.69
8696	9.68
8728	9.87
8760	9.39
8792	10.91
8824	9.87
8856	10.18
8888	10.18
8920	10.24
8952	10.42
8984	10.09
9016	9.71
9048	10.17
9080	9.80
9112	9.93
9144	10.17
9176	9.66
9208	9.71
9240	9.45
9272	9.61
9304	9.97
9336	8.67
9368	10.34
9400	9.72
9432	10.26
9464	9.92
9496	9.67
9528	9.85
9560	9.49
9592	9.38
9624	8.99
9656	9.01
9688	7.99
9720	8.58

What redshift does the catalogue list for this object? 0.358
